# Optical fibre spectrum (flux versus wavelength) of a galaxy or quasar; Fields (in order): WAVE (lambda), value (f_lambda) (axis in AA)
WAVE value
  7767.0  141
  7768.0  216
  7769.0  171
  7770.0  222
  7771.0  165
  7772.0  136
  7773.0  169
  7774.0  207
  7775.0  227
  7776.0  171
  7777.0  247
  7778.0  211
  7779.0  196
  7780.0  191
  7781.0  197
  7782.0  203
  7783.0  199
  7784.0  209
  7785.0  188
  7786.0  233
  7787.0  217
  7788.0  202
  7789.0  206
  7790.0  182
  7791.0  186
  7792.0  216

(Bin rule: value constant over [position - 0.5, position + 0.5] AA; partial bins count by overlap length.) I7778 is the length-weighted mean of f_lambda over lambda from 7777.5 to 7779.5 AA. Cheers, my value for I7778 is 204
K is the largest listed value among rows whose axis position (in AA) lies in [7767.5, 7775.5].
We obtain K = 227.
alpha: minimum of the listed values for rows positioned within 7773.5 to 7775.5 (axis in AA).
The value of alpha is 207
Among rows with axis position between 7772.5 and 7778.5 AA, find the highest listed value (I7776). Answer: 247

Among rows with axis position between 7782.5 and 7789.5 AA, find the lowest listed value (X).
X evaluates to 188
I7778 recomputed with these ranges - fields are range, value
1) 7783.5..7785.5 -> 198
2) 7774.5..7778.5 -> 214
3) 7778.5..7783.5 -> 197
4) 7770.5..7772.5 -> 150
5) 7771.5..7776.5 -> 182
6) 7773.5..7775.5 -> 217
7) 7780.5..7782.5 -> 200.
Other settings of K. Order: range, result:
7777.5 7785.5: 211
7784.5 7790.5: 233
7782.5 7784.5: 209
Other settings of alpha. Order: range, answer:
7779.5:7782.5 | 191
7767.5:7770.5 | 171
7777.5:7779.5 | 196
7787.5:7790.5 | 182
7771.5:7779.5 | 136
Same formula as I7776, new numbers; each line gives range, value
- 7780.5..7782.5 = 203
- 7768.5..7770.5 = 222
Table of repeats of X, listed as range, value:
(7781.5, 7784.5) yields 199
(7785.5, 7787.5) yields 217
